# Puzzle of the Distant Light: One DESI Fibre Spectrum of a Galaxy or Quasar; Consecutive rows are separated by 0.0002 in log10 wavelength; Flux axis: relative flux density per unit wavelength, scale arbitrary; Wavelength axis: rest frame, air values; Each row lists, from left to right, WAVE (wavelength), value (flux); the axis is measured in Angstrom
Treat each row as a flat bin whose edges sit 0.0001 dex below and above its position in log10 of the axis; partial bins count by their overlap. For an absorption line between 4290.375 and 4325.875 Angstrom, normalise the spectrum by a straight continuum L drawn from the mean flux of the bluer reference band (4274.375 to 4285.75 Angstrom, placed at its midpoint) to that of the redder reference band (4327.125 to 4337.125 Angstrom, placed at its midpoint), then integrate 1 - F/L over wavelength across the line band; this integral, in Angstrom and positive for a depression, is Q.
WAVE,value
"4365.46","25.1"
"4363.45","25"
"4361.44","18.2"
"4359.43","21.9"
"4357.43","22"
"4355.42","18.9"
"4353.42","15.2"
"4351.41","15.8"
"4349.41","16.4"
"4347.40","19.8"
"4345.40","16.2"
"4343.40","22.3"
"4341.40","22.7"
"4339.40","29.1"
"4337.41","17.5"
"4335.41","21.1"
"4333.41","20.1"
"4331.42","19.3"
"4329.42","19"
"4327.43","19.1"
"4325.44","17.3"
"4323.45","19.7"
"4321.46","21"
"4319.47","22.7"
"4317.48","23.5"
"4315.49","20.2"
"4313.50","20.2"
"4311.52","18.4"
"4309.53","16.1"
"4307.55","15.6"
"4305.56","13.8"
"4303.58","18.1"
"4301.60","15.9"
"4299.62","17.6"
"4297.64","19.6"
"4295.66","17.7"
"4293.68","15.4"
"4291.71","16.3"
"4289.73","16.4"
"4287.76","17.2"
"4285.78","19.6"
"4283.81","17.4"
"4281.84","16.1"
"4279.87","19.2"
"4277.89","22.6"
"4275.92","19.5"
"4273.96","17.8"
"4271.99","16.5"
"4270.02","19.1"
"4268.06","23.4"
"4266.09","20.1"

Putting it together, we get 1.89 Angstrom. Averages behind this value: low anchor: 19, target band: 18.3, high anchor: 19.6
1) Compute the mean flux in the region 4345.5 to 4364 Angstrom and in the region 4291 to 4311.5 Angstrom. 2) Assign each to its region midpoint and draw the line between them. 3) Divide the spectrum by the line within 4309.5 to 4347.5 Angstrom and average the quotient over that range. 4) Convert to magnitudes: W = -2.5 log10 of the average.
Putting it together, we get -0.14 mag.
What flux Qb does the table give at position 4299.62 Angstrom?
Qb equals 17.6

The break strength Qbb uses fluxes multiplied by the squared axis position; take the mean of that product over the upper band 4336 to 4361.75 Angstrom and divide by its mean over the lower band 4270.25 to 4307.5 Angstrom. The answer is 1.16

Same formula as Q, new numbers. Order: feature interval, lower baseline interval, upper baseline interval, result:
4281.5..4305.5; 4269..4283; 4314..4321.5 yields 3.4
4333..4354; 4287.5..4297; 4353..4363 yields -0.7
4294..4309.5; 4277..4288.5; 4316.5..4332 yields 2.1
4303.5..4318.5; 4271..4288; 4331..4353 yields 0.7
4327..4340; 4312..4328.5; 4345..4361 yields -0.7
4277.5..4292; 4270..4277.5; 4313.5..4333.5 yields 0.6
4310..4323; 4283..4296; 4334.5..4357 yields -1.7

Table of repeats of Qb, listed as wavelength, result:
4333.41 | 20.1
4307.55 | 15.6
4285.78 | 19.6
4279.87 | 19.2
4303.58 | 18.1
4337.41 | 17.5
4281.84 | 16.1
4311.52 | 18.4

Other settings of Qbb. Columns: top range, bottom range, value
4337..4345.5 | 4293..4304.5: 1.31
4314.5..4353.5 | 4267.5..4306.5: 1.14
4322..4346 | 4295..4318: 1.15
